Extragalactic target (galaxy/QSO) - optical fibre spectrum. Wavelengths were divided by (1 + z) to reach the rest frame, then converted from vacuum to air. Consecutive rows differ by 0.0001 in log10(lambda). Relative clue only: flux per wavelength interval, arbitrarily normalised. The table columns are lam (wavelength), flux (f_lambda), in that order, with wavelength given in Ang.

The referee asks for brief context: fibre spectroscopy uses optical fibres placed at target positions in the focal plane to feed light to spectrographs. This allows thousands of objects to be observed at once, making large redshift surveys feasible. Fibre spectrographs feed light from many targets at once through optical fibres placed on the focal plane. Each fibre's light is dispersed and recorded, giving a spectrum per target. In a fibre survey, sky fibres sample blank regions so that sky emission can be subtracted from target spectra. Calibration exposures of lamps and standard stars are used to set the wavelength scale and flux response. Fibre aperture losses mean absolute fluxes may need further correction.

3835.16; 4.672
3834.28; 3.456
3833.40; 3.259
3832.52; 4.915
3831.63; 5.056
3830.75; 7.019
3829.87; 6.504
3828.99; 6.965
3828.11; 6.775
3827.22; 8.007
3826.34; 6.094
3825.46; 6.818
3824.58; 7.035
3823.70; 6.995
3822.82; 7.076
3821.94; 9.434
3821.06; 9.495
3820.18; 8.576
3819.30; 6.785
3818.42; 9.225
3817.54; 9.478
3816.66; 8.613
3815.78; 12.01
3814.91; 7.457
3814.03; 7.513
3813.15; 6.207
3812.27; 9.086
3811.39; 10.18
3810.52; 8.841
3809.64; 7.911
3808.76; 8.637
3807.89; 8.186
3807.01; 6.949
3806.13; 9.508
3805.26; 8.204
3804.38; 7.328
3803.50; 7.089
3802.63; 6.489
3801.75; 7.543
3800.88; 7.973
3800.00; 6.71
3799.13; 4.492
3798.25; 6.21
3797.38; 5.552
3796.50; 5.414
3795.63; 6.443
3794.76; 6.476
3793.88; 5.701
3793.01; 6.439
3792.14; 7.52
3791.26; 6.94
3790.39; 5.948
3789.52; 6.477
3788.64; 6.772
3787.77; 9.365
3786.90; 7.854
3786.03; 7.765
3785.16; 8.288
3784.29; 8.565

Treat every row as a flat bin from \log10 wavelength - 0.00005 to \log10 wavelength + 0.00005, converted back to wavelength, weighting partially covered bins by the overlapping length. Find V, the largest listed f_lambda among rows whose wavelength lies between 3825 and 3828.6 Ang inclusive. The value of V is 8.007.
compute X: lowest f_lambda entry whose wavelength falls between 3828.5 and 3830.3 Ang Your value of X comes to 6.504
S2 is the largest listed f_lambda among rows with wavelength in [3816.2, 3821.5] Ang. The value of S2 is 9.495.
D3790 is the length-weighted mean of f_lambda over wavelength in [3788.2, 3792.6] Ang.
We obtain 6.73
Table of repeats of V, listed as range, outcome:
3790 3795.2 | 7.52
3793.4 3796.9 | 6.476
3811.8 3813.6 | 9.086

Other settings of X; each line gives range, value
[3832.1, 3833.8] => 3.259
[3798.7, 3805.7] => 4.492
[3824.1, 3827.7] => 6.094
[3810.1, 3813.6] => 6.207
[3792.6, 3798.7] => 5.414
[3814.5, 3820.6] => 6.785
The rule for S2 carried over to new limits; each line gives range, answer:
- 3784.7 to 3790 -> 9.365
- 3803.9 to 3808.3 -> 9.508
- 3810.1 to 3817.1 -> 12.01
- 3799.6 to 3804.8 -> 7.973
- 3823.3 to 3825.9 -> 7.035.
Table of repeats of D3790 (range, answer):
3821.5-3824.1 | 7.85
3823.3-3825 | 7.02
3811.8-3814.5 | 7.61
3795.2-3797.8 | 5.8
